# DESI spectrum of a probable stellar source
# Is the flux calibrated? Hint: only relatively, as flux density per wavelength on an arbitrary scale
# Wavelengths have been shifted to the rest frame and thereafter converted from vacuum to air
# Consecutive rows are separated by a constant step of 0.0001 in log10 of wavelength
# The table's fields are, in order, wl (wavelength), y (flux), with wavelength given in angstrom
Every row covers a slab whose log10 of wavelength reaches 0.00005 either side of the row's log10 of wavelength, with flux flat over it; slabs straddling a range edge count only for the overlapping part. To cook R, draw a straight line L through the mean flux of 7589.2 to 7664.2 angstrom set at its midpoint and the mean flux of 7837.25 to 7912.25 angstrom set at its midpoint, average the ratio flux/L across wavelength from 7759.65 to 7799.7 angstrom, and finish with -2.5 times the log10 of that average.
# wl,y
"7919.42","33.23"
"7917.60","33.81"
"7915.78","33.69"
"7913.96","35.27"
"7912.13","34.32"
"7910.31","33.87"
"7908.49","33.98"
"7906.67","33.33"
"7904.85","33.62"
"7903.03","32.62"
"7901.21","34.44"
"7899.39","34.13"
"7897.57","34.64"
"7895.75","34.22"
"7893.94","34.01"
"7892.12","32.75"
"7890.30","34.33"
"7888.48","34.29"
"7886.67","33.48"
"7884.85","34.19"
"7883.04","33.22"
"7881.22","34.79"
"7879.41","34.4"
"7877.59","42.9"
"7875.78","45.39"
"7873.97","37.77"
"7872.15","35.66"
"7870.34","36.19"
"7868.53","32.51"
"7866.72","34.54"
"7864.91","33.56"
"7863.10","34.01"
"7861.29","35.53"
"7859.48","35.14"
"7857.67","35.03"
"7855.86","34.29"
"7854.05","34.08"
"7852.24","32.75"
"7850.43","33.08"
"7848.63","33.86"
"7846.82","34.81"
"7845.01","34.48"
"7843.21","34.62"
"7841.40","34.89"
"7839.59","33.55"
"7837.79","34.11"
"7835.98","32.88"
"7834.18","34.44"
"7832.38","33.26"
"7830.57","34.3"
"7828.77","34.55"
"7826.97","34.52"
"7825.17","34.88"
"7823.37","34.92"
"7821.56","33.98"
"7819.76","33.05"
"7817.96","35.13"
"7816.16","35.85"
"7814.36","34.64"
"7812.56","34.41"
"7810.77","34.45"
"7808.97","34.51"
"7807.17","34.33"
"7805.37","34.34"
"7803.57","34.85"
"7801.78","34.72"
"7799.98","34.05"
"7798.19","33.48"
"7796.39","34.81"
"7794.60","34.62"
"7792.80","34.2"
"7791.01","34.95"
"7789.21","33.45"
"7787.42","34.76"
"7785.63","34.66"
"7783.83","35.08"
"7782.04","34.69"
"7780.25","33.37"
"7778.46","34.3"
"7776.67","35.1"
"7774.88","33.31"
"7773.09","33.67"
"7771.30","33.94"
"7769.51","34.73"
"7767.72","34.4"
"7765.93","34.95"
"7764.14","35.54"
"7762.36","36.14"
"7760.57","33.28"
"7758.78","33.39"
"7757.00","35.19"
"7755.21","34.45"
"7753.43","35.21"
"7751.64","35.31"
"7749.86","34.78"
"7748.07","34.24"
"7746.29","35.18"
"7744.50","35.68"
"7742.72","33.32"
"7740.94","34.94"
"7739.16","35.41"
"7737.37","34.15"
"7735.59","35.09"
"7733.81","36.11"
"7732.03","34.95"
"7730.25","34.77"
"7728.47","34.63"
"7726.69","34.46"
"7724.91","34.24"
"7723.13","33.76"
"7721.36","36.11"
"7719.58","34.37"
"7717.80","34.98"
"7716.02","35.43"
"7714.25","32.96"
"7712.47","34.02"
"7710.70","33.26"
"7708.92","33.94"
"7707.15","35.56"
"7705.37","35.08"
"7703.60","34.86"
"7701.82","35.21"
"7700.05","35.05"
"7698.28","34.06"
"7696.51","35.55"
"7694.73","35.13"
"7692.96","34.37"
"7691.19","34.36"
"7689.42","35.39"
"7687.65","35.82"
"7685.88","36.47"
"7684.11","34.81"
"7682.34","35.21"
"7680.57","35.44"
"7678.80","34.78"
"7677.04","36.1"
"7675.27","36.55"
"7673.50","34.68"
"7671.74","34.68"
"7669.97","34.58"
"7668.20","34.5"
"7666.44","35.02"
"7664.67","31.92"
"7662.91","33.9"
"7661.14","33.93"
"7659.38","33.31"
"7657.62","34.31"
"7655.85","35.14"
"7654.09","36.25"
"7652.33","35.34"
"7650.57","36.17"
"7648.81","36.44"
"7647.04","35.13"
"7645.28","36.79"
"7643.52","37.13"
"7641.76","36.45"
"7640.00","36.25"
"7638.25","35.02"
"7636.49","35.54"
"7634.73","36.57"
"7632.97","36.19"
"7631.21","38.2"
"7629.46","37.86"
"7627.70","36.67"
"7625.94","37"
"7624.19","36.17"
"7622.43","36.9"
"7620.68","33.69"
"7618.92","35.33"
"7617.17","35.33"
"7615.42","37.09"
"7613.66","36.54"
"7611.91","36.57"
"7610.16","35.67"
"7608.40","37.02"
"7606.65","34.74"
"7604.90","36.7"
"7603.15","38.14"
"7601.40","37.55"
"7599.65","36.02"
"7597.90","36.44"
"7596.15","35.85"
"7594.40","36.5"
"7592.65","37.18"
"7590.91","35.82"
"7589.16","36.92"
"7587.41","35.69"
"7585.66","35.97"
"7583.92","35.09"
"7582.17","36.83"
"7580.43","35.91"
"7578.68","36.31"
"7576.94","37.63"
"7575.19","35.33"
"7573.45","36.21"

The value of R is 0.025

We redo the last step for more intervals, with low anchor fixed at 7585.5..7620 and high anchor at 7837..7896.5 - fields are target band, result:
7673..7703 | 0.02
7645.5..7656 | 0.01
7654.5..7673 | 0.06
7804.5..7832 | 0.02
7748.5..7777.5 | 0.03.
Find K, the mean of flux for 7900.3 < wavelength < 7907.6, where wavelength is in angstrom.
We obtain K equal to 33.5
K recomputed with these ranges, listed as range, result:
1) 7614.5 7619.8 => 35.9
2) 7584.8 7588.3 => 35.8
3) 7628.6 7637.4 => 36.9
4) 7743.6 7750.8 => 35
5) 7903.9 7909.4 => 33.6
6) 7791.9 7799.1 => 34.3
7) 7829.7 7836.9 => 33.7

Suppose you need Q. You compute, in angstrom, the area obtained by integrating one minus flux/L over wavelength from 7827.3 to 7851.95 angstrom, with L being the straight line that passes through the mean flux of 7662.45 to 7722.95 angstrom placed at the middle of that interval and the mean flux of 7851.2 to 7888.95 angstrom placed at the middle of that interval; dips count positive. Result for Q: 0.89 angstrom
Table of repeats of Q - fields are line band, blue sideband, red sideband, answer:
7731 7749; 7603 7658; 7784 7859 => 0.1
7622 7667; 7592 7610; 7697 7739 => 0.1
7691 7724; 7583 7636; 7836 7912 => 1.0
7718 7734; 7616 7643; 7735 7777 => 0.1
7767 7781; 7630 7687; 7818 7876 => 0.3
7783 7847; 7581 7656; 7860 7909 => 1.7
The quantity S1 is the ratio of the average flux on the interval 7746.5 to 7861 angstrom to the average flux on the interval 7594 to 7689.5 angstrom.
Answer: 0.96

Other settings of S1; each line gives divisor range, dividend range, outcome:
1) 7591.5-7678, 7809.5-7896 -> 0.97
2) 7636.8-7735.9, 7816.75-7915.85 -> 0.99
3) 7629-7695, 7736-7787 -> 0.98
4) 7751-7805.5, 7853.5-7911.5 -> 1.01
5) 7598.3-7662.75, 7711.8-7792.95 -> 0.96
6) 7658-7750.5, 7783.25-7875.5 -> 0.99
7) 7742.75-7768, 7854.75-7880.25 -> 1.04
